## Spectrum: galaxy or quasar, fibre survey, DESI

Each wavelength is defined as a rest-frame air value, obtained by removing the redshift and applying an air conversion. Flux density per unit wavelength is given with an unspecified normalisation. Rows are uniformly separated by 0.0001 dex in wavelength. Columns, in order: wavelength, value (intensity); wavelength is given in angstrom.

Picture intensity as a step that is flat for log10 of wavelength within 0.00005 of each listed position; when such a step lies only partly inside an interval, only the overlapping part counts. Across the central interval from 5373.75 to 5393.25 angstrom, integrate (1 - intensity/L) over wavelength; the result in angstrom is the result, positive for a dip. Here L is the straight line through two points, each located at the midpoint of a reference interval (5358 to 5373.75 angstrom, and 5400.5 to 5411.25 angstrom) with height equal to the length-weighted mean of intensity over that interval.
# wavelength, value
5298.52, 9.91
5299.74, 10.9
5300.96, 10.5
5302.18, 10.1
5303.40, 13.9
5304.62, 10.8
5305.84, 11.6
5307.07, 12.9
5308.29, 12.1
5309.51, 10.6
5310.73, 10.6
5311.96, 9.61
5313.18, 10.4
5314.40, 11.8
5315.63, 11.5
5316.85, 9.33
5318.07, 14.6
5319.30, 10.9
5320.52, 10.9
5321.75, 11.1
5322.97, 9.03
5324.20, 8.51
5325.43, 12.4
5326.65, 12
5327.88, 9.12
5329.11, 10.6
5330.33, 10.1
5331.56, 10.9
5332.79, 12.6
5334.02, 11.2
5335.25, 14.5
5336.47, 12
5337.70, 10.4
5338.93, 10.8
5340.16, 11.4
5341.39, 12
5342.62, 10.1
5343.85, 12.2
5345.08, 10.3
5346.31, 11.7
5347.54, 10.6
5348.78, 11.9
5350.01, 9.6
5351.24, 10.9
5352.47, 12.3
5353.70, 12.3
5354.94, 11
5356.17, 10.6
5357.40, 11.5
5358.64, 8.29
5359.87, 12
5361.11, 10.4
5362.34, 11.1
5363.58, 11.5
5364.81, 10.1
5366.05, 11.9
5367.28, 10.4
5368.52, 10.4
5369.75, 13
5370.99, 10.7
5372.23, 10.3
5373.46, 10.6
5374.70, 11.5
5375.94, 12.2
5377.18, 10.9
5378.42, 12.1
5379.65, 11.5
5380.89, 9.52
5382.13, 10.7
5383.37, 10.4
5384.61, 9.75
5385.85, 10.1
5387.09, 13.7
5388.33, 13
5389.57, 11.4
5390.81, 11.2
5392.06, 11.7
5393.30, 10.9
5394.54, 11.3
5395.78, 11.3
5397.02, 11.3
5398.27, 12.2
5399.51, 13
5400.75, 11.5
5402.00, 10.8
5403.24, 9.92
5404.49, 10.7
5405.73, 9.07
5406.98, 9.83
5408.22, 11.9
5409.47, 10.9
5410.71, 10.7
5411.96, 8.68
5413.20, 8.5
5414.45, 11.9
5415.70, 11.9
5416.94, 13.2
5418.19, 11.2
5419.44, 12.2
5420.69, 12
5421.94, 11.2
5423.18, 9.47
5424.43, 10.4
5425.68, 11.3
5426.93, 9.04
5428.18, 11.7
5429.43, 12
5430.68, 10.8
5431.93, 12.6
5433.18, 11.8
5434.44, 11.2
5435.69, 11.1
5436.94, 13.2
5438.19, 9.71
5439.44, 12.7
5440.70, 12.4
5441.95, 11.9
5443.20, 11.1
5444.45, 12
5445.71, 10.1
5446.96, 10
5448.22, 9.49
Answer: -1.1 angstrom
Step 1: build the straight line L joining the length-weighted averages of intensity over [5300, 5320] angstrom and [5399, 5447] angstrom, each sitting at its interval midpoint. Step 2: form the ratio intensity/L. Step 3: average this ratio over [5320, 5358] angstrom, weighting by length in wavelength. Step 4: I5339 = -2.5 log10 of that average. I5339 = 0.02 mag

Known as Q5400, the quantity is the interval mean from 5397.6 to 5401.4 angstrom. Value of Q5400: 12.2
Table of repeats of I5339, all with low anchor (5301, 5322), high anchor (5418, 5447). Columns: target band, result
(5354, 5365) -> 0.05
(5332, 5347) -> -0.03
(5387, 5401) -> -0.05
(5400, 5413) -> 0.10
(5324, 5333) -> 0.05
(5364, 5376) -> 0.02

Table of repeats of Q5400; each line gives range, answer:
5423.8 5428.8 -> 10.6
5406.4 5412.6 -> 10.4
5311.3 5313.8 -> 10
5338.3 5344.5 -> 11.3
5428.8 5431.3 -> 11.4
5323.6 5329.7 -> 10.5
